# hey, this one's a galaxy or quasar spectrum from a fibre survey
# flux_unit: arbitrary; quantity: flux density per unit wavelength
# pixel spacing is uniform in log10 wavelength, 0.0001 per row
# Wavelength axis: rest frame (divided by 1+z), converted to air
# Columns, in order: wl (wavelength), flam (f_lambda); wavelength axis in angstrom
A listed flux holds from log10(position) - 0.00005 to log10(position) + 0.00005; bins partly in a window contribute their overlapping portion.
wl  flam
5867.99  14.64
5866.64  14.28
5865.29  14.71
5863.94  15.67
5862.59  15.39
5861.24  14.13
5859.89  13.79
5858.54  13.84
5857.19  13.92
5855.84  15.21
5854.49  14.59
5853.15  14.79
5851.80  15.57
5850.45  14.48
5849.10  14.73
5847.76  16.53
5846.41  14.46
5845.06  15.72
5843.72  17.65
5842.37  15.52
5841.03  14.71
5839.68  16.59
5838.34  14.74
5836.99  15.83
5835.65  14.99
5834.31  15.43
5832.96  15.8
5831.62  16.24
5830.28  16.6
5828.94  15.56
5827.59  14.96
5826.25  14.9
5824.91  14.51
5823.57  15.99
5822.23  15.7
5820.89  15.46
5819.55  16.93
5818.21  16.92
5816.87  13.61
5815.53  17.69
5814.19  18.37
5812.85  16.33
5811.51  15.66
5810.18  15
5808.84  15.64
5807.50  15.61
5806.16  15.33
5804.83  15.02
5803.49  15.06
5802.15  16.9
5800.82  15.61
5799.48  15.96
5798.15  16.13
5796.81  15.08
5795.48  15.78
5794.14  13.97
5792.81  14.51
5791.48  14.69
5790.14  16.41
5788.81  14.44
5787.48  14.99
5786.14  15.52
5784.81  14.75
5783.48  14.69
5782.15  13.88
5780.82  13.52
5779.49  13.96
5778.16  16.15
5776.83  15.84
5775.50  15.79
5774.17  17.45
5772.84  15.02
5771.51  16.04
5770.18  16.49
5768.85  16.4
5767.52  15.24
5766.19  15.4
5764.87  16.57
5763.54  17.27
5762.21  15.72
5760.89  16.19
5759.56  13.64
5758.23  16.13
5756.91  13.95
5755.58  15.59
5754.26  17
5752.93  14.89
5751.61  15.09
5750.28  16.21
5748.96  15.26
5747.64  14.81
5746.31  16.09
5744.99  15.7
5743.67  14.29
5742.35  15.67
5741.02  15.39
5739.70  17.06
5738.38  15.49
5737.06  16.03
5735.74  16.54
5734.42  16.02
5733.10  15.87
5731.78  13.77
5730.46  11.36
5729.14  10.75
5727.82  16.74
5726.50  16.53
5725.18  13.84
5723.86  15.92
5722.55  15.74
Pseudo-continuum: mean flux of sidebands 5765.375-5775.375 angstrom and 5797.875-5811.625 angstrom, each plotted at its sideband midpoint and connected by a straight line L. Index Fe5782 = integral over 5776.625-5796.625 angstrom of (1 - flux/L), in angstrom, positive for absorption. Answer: 1.2 angstrom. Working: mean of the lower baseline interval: 16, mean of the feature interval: 14.9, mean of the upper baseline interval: 15.6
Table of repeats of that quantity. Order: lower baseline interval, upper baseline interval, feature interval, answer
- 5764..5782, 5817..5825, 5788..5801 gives 0.42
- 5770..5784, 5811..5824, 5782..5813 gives 0.99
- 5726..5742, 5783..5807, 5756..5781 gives -0.74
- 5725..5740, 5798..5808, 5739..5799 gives -0.36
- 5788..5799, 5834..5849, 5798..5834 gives -1.06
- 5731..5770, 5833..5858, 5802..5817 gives -0.46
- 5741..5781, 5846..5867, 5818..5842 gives -1.02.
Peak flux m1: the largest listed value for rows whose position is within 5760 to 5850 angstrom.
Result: 18.37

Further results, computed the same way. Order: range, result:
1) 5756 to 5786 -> 17.45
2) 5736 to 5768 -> 17.27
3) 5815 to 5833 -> 17.69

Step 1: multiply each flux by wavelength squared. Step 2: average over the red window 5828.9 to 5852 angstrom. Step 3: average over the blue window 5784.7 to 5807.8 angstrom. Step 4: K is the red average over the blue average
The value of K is 1.0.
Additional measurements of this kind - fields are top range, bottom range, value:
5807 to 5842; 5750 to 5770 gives 1.03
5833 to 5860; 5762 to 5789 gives 1.00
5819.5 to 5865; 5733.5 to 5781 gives 1.00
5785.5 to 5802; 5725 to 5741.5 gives 1.04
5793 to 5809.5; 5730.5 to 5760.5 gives 1.02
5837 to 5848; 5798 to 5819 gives 1.00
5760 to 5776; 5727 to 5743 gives 1.08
